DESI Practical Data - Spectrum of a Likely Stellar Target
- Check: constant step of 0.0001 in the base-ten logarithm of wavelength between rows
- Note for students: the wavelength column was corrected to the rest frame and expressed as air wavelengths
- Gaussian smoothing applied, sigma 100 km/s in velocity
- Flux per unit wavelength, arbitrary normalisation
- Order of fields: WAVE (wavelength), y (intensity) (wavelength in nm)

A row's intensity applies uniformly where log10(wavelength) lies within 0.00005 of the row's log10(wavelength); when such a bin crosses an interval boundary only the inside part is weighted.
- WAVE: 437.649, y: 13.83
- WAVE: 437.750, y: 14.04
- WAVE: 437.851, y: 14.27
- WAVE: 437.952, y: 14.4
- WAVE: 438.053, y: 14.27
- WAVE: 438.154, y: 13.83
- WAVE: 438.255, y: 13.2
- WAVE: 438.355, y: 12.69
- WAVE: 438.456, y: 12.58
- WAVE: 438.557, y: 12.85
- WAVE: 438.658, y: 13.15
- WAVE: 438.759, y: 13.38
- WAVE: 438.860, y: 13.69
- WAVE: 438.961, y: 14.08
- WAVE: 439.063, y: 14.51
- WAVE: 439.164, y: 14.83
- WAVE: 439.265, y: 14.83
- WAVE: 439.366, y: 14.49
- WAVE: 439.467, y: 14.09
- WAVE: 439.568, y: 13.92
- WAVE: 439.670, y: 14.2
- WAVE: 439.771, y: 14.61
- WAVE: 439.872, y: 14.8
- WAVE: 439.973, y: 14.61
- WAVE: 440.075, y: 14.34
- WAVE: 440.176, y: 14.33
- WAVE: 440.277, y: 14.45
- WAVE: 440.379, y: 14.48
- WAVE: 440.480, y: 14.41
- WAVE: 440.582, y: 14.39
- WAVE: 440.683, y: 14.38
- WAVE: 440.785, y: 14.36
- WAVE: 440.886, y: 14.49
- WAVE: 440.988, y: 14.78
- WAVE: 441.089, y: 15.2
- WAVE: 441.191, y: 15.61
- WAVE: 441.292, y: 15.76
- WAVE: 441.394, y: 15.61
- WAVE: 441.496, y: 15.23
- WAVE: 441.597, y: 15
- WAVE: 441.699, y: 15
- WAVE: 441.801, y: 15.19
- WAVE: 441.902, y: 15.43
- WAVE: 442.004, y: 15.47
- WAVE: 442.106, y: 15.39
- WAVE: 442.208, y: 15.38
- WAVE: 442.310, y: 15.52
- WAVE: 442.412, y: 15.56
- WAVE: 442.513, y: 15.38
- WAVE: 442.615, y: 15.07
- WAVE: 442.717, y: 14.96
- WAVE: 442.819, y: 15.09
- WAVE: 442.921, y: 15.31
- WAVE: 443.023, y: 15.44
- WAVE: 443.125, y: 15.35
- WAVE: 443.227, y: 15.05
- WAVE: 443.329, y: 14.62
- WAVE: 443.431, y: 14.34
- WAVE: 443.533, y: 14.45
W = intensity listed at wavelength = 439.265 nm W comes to 14.83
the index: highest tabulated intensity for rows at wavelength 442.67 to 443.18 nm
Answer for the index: 15.44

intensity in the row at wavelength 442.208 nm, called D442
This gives 15.38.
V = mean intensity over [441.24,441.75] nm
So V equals 15.3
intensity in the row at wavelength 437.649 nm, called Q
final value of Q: 13.83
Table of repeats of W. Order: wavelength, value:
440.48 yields 14.41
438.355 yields 12.69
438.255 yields 13.2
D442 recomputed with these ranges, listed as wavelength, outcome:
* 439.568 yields 13.92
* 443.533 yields 14.45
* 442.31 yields 15.52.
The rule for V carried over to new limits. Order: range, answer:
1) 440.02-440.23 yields 14.3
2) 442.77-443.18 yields 15.3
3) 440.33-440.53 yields 14.5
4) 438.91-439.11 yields 14.2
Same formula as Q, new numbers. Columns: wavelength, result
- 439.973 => 14.61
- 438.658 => 13.15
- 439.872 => 14.8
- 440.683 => 14.38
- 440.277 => 14.45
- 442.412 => 15.56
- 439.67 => 14.2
